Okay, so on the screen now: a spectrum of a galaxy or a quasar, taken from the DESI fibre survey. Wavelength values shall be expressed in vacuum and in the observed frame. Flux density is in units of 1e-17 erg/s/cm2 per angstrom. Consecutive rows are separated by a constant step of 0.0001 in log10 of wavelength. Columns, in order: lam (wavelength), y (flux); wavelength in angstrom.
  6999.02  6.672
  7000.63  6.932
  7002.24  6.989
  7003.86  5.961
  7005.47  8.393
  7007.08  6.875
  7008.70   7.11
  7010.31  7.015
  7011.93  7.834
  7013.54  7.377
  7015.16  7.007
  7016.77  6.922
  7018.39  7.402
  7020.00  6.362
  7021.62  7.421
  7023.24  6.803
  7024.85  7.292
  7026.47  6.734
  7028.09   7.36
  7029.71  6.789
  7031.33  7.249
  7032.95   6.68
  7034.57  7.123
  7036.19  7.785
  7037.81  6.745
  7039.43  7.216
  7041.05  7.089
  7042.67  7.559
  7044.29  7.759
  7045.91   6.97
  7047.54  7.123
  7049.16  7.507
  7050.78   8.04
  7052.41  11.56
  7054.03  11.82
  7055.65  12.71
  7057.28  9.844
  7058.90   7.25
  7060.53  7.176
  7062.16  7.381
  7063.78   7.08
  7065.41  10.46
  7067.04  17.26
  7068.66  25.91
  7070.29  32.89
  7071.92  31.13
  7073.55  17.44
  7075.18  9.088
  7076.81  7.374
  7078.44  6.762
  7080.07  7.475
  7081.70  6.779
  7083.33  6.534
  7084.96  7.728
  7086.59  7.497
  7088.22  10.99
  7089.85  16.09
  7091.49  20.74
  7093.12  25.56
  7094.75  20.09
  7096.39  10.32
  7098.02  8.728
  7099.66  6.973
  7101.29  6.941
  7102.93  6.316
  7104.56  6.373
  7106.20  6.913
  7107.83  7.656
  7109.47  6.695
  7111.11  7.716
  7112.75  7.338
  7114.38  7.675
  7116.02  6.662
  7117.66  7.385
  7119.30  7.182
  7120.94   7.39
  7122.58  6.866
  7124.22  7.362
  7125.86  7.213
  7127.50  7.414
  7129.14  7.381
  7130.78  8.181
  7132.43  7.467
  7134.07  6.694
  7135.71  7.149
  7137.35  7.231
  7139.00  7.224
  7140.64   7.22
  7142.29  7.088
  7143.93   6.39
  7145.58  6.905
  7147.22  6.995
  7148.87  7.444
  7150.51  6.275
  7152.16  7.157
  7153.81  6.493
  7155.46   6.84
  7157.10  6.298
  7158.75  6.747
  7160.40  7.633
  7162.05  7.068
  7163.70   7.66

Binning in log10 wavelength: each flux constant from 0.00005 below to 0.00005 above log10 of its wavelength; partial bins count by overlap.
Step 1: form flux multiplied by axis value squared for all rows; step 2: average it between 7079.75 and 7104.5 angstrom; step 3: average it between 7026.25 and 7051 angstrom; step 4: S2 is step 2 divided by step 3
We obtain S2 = 1.6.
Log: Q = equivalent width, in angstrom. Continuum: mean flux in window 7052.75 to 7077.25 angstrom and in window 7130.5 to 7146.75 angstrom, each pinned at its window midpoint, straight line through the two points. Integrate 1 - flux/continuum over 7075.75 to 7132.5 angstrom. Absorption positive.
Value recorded 8.2 angstrom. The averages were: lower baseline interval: 14.4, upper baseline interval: 7.12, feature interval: 8.98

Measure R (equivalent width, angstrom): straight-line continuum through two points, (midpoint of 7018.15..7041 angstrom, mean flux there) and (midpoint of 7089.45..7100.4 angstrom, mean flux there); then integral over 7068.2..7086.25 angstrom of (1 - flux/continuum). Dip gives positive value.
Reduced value -1.8 angstrom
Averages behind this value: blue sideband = 7.06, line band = 14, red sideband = 15.5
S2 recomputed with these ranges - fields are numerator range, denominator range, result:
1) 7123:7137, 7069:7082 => 0.48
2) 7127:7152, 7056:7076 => 0.48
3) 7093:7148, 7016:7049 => 1.15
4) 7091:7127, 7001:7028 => 1.34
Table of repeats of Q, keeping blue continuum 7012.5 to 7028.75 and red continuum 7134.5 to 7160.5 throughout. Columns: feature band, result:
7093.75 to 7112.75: -4.7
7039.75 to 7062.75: -4.9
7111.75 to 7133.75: -1.2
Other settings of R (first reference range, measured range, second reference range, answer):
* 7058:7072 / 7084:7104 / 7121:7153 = -0.07 angstrom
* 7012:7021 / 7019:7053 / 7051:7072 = 8.89 angstrom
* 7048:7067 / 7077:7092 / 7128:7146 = -1.91 angstrom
